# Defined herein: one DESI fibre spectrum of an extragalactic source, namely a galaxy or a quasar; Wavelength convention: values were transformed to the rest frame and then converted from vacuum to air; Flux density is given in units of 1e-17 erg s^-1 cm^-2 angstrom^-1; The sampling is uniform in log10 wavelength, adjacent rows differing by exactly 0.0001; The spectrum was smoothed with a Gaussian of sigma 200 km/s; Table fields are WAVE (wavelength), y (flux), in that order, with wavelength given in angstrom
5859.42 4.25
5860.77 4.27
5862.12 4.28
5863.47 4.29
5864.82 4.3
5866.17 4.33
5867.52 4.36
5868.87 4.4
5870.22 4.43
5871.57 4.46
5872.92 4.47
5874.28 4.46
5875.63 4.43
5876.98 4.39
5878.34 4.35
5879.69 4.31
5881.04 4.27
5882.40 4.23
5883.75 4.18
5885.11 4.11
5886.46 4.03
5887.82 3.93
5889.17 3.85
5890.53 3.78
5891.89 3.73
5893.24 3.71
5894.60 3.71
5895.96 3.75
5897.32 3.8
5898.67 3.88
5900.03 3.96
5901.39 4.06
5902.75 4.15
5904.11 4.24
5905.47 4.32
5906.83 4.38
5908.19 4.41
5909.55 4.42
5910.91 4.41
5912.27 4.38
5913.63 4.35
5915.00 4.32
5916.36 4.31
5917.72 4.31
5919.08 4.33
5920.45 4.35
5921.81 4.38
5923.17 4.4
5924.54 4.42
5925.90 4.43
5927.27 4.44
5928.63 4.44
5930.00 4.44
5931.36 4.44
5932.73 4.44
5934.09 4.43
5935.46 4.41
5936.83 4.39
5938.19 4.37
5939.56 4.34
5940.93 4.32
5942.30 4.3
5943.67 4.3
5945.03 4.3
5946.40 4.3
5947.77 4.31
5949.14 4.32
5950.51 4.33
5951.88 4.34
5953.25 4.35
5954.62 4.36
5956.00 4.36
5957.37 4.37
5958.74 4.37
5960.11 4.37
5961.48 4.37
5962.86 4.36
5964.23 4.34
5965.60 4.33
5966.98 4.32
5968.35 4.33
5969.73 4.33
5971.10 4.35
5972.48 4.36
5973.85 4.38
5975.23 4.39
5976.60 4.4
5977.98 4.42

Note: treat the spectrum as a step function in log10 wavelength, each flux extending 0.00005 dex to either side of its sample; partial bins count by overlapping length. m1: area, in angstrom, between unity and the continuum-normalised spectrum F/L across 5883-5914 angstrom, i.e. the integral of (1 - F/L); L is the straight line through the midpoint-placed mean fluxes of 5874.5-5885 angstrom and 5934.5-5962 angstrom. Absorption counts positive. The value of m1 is 1.8 angstrom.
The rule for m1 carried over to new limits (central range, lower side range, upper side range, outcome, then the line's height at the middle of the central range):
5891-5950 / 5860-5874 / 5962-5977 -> 1.3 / 4.36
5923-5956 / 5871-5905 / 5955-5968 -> -0.8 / 4.27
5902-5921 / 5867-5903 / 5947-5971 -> -0.6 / 4.2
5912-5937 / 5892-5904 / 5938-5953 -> -1.6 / 4.13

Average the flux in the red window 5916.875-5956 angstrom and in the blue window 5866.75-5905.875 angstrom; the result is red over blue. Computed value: 1.06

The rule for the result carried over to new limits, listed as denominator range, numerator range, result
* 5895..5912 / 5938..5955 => 1.04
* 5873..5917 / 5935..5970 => 1.05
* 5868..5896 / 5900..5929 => 1.04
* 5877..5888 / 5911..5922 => 1.03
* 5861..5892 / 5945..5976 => 1.02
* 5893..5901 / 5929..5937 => 1.16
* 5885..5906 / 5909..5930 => 1.11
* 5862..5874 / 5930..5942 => 1.00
